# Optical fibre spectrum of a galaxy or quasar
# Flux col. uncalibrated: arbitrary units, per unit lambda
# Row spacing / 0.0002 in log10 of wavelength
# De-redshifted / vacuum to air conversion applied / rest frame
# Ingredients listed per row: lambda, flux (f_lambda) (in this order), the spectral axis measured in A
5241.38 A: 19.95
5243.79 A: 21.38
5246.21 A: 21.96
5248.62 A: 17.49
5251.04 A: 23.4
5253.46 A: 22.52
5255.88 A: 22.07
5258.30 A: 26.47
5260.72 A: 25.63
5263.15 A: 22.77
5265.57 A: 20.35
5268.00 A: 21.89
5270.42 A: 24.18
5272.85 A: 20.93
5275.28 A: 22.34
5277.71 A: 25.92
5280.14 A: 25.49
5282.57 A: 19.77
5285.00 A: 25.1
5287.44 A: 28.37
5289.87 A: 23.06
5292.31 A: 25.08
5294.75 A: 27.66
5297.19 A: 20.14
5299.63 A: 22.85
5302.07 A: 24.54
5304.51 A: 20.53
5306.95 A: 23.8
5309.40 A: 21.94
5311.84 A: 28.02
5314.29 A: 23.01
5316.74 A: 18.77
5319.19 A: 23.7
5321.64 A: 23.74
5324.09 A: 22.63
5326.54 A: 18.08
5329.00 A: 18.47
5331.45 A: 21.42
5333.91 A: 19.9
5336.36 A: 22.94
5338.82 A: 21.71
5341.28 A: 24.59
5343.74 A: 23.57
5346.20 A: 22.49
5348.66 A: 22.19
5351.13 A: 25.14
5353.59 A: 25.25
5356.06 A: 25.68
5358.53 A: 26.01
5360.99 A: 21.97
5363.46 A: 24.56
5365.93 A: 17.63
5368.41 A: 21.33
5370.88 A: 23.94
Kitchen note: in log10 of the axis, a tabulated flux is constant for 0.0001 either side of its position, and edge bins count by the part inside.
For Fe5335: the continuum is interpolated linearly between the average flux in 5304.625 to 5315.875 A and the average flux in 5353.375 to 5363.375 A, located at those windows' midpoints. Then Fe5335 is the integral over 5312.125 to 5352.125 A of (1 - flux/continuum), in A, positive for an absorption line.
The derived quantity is 3.3 A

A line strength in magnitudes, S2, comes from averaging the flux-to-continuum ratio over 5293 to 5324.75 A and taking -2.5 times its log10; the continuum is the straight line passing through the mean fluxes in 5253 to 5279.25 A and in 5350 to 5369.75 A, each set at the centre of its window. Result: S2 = 0.005 mag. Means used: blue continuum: 23.2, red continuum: 23.4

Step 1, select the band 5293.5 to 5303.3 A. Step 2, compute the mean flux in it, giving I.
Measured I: 23.8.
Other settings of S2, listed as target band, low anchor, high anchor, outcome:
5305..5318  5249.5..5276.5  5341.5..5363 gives 0.03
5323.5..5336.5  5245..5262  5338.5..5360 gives 0.18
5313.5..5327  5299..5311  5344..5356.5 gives 0.07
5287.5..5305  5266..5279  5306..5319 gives -0.04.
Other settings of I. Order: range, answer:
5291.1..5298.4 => 24.3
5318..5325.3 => 23.4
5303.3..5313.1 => 23.6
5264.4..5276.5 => 21.9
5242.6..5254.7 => 21.3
